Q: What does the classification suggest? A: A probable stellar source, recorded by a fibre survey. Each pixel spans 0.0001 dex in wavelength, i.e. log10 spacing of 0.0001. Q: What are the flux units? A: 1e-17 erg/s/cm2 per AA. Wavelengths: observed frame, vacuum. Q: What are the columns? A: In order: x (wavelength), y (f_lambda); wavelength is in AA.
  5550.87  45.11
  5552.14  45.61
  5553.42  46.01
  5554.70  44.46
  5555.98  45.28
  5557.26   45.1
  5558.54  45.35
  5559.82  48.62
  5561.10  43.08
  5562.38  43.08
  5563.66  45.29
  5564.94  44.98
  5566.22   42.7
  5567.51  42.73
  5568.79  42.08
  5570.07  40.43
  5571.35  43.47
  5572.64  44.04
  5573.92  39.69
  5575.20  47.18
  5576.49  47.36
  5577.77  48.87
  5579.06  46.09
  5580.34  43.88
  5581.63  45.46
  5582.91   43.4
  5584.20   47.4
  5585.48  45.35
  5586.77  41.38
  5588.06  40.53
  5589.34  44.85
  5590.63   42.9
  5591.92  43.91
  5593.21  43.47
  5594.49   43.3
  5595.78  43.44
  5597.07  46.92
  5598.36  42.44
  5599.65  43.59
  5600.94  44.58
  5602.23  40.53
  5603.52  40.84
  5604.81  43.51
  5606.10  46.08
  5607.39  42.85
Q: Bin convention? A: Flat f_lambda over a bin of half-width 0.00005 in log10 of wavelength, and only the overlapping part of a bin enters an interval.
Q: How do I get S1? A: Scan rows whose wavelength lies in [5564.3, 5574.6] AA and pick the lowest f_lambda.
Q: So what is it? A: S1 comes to 39.69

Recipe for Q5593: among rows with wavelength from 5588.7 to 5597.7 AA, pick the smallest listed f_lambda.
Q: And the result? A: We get 42.9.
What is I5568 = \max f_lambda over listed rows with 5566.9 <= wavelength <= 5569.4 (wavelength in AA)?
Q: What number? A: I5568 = 42.73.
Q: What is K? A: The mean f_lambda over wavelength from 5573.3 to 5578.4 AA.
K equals 45.8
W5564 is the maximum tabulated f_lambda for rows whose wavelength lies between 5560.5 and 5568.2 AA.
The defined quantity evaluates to 45.29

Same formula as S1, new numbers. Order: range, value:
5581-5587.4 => 41.38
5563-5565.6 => 44.98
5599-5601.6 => 43.59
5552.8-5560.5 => 44.46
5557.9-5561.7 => 43.08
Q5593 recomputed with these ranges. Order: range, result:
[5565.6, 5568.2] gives 42.7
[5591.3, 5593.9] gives 43.47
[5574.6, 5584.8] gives 43.4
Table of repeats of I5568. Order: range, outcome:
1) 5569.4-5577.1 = 47.36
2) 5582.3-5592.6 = 47.4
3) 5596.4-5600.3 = 46.92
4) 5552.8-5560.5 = 48.62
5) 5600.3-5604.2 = 44.58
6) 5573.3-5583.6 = 48.87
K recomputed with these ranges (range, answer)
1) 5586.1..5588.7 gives 40.9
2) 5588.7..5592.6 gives 43.8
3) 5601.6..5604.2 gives 40.7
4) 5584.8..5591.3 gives 43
